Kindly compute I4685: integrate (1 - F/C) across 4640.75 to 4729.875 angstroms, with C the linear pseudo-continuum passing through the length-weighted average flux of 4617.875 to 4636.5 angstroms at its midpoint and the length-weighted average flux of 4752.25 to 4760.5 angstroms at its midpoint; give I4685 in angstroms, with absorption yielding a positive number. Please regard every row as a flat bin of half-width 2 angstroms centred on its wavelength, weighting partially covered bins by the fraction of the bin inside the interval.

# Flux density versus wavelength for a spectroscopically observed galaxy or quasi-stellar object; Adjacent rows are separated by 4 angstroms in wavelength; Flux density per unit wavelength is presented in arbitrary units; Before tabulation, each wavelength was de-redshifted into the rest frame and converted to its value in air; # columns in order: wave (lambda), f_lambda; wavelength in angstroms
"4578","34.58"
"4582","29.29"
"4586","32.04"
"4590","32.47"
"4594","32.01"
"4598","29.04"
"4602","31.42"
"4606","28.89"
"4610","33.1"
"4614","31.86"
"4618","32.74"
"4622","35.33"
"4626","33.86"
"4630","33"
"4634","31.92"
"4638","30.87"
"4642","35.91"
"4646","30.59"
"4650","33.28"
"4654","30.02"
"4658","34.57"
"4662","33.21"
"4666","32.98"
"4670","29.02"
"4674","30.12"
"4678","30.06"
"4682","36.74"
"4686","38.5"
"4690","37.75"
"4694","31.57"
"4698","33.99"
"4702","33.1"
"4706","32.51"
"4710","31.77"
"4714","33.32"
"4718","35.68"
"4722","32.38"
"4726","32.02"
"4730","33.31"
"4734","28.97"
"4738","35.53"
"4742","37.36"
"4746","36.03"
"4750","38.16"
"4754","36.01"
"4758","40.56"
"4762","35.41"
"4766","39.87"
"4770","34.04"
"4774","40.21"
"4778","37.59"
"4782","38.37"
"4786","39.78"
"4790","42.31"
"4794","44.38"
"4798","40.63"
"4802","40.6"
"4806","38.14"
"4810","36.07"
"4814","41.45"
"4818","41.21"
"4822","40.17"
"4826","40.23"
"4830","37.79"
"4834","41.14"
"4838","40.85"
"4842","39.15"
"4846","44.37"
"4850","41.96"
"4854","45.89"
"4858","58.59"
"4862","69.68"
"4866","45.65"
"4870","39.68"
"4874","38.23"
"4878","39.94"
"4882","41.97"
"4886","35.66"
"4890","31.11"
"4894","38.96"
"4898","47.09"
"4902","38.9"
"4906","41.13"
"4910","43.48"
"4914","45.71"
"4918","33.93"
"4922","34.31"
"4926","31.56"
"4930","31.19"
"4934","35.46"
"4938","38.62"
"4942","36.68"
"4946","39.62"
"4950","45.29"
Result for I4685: 6.0 angstroms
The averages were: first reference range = 33.4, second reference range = 38.2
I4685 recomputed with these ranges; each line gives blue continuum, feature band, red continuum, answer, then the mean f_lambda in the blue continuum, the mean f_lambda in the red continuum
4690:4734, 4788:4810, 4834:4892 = -0.9 angstroms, 33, 43.7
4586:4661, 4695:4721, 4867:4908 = 1.0 angstroms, 32.3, 39.4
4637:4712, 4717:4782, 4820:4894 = 2.0 angstroms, 33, 42.8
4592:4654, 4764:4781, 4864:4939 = -1.1 angstroms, 32.2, 38.6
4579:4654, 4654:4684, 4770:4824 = 1.8 angstroms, 32.1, 39.8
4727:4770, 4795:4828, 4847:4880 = 1.7 angstroms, 35.9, 47.4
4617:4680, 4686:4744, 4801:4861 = 3.6 angstroms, 32.3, 42.3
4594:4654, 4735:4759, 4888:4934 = -1.5 angstroms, 32.2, 37.8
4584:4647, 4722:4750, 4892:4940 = 0.5 angstroms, 32.2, 38.4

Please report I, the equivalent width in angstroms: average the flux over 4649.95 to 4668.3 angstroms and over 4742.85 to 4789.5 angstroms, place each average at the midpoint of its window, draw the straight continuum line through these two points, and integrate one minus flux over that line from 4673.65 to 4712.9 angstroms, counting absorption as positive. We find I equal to 0.7 angstroms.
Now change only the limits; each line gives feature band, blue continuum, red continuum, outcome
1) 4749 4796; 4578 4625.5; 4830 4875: 2.7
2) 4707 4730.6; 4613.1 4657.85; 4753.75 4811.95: 2.1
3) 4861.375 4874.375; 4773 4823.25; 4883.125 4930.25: -2.9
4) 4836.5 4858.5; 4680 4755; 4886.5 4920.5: -3.5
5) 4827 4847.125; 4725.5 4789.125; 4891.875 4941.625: -1.6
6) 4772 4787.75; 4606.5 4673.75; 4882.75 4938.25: -1.7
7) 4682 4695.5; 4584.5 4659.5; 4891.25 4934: -1.0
